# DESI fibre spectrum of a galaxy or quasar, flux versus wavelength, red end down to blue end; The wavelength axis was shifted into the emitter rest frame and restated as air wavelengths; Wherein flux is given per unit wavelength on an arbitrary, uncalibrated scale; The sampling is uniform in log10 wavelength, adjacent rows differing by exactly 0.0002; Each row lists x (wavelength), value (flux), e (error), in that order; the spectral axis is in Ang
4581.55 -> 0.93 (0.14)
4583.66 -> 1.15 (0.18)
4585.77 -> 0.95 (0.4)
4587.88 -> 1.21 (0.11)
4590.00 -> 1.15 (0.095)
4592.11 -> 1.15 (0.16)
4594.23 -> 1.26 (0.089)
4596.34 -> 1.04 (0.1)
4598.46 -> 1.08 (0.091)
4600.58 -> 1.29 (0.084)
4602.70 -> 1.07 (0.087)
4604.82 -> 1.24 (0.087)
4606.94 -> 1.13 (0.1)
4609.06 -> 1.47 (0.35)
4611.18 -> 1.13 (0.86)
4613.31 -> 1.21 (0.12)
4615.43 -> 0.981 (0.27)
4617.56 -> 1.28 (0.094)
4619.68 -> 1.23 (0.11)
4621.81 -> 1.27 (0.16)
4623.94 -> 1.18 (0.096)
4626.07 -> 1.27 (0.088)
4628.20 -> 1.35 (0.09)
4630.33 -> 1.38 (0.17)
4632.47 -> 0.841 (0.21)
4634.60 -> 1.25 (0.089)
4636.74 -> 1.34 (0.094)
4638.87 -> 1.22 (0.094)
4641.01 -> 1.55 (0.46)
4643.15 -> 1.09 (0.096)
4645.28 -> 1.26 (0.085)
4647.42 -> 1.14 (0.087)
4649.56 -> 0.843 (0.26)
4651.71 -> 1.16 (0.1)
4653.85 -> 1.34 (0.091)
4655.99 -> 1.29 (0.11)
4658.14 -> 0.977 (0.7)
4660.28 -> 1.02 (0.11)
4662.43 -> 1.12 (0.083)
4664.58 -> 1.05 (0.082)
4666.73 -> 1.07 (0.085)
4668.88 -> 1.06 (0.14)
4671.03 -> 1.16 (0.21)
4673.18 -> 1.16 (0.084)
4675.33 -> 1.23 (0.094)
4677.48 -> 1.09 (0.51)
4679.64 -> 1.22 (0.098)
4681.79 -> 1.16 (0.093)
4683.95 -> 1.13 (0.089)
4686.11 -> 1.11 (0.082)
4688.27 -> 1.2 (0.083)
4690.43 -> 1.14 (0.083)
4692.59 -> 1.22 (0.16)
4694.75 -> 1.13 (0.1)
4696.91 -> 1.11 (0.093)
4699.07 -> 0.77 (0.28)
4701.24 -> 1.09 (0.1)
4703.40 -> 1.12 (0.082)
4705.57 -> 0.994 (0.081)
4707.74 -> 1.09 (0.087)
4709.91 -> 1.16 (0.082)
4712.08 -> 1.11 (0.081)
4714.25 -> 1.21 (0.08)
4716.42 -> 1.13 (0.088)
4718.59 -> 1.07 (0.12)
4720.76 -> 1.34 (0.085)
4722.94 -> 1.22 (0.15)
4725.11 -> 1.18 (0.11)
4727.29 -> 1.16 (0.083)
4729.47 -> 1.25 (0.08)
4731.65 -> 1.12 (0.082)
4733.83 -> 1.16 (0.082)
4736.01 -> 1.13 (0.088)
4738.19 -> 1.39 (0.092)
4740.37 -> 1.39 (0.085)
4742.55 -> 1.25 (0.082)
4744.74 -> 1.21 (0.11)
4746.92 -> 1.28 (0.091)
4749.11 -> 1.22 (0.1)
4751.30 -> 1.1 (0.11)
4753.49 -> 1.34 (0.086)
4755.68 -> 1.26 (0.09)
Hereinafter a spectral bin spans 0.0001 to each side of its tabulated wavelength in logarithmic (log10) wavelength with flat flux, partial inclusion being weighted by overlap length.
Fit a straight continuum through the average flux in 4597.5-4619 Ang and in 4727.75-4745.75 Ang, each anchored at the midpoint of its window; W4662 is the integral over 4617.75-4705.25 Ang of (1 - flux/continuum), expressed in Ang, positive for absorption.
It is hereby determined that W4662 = 3.6 Ang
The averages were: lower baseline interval 1.19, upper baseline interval 1.23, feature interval 1.16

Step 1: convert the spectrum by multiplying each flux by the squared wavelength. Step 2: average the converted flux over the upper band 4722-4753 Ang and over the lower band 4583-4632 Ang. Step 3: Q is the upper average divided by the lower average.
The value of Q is 1.1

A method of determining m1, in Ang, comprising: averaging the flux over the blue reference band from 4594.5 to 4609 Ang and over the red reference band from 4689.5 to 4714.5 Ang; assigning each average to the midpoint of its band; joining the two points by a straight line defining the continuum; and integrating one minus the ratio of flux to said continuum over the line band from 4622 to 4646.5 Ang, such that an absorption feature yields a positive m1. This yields -2.2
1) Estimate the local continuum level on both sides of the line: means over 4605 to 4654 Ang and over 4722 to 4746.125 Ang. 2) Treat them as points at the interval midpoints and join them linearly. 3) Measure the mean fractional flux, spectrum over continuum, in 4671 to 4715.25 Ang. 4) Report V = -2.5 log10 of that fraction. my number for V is 0.090 mag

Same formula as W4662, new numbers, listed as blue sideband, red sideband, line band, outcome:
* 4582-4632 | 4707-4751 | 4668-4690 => 0.8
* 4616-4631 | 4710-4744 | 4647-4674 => 3.0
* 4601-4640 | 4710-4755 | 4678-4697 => 0.9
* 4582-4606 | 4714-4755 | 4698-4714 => 1.9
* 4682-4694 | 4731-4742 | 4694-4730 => 2.3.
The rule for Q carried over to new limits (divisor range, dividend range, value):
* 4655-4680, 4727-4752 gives 1.13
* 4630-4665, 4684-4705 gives 0.96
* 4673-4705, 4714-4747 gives 1.10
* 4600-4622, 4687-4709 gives 0.94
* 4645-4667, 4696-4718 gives 0.99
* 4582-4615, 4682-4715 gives 0.99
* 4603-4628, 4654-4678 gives 0.94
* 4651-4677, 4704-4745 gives 1.07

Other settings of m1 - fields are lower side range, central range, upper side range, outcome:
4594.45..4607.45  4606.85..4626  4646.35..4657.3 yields -1.1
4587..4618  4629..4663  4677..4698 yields -0.4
